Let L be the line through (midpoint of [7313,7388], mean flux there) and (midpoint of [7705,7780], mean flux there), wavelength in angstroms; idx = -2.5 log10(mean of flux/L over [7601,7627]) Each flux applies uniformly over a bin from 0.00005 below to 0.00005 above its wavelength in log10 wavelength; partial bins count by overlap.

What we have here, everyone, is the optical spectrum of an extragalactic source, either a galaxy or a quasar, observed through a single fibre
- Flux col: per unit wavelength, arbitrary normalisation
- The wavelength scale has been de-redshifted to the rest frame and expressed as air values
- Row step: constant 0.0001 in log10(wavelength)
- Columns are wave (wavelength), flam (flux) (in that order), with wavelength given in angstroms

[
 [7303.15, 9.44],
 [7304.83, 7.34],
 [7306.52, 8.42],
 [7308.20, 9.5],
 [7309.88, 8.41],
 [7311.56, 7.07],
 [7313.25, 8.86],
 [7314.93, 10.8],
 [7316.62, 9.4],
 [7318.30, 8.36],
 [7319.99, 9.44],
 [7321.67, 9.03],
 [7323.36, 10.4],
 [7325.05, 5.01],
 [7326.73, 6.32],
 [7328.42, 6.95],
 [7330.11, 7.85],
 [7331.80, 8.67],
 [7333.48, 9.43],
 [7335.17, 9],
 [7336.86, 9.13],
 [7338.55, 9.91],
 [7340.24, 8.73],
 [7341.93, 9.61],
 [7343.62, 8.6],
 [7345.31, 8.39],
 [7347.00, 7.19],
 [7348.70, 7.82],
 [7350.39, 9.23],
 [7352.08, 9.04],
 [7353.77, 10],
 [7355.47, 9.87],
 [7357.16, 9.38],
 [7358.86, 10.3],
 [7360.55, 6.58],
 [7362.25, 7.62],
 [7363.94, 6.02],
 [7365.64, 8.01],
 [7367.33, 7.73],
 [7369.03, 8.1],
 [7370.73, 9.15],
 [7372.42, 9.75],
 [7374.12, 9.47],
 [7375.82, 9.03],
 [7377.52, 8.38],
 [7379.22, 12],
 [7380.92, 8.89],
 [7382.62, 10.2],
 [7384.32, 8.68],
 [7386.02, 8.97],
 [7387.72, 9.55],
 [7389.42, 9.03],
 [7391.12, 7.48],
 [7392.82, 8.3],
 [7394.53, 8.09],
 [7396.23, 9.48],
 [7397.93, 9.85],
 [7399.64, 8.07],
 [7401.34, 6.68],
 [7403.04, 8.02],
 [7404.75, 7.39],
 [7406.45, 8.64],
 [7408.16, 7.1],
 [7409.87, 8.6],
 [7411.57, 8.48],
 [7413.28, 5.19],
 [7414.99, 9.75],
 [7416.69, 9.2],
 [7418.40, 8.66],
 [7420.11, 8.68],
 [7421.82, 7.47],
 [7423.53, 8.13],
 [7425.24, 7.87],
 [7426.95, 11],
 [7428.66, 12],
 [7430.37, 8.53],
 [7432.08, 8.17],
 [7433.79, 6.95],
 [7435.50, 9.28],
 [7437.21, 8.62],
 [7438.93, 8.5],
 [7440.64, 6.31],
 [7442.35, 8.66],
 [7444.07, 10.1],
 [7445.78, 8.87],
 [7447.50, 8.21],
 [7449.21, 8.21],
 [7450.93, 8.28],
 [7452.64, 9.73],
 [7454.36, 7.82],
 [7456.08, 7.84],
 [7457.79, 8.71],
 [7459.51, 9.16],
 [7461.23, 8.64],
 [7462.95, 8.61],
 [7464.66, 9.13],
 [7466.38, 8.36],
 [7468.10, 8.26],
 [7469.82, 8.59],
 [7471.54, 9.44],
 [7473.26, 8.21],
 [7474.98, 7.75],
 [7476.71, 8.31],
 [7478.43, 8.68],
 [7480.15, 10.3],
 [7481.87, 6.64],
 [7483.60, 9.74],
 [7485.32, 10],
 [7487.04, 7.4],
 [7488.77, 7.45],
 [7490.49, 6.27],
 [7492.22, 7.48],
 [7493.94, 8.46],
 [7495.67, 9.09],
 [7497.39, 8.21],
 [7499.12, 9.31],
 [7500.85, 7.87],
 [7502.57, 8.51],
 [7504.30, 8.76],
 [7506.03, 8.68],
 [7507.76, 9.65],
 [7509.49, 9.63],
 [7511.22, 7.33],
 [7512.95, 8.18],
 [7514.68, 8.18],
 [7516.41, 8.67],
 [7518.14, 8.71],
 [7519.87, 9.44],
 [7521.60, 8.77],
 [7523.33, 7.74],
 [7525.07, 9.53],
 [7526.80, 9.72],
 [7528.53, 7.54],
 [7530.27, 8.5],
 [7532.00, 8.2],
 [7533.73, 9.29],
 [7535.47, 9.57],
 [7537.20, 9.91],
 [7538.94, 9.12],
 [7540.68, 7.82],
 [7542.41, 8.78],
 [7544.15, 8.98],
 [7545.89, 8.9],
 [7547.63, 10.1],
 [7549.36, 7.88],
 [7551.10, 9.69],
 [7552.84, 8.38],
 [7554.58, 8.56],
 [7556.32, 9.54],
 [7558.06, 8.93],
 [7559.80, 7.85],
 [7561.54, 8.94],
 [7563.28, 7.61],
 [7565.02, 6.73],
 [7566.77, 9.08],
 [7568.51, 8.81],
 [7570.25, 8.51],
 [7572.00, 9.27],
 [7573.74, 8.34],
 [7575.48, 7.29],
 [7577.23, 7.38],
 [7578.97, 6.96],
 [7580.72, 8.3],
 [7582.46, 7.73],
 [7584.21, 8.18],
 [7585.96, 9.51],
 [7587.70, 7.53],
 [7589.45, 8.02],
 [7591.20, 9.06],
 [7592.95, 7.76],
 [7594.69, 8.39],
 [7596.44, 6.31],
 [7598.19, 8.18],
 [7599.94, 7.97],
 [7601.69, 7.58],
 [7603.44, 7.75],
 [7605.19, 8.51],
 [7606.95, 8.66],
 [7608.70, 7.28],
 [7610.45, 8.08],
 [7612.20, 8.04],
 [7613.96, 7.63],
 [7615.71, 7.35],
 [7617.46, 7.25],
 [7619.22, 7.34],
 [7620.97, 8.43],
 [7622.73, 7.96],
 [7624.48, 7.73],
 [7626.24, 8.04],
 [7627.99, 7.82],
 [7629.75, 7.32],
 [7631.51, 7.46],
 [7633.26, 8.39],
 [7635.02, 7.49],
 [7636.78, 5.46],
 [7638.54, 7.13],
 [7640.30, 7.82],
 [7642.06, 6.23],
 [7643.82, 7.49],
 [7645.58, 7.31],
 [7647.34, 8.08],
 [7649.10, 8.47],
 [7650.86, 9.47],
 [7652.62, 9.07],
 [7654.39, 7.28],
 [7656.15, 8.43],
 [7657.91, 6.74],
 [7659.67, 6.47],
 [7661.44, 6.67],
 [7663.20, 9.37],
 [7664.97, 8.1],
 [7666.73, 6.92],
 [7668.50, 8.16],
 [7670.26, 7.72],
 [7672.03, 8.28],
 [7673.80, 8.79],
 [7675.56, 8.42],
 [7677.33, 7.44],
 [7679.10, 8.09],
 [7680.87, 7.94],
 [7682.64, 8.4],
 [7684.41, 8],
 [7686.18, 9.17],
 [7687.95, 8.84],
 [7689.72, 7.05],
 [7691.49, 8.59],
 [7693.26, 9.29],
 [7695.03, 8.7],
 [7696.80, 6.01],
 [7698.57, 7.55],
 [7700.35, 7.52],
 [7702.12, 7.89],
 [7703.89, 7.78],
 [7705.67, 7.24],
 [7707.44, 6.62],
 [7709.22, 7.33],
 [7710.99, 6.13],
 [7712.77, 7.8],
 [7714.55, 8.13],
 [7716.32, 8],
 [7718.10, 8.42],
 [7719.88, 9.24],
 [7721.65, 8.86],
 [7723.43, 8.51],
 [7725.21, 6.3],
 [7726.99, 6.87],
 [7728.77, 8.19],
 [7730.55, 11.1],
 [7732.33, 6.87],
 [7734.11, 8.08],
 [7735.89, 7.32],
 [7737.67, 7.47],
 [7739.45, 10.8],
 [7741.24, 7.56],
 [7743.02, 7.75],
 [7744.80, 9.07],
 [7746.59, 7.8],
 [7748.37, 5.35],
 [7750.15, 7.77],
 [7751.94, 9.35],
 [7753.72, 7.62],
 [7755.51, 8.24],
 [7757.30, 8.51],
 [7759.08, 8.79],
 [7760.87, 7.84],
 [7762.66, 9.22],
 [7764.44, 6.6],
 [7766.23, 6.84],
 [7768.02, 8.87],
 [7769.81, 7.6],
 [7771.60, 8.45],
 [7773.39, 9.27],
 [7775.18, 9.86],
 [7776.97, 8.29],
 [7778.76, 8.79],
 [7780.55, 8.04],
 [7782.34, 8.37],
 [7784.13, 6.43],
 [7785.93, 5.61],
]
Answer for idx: 0.06 mag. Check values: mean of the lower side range 8.77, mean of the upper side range 8.07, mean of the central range 7.84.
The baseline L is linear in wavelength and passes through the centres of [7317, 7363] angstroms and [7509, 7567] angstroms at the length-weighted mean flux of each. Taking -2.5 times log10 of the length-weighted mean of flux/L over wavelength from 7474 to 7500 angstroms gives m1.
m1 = 0.04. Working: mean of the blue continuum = 8.6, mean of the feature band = 8.34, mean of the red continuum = 8.69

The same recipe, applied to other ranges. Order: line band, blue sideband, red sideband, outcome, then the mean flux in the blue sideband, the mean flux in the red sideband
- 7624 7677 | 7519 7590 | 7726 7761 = 0.08 mag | 8.56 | 8.12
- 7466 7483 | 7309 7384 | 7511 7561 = 0.04 mag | 8.71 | 8.77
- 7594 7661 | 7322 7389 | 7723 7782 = 0.09 mag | 8.7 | 8.15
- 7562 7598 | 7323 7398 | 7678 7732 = 0.02 mag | 8.67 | 7.97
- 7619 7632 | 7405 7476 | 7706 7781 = 0.06 mag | 8.52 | 8.08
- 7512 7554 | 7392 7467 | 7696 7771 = -0.07 mag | 8.49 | 7.88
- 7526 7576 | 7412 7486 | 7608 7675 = -0.07 mag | 8.61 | 7.72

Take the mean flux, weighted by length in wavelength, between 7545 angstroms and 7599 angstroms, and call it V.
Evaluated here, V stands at 8.31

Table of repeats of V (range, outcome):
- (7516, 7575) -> 8.74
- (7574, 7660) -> 7.77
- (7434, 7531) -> 8.53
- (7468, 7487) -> 8.68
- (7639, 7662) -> 7.66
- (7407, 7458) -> 8.5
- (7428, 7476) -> 8.59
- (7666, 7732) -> 7.97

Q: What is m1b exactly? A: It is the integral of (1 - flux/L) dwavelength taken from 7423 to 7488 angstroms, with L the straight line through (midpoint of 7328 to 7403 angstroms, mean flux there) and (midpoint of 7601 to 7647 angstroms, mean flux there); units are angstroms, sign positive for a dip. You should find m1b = -2.5 angstroms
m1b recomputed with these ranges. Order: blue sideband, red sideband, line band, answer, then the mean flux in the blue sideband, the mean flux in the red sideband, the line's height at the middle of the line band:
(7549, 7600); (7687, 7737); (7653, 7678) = 0.59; 8.23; 7.87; 7.99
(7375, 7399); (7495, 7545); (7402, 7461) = 3.46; 9.13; 8.75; 9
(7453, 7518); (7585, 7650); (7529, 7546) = -1.42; 8.48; 7.75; 8.19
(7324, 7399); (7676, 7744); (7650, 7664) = 0.26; 8.66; 7.97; 8.08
